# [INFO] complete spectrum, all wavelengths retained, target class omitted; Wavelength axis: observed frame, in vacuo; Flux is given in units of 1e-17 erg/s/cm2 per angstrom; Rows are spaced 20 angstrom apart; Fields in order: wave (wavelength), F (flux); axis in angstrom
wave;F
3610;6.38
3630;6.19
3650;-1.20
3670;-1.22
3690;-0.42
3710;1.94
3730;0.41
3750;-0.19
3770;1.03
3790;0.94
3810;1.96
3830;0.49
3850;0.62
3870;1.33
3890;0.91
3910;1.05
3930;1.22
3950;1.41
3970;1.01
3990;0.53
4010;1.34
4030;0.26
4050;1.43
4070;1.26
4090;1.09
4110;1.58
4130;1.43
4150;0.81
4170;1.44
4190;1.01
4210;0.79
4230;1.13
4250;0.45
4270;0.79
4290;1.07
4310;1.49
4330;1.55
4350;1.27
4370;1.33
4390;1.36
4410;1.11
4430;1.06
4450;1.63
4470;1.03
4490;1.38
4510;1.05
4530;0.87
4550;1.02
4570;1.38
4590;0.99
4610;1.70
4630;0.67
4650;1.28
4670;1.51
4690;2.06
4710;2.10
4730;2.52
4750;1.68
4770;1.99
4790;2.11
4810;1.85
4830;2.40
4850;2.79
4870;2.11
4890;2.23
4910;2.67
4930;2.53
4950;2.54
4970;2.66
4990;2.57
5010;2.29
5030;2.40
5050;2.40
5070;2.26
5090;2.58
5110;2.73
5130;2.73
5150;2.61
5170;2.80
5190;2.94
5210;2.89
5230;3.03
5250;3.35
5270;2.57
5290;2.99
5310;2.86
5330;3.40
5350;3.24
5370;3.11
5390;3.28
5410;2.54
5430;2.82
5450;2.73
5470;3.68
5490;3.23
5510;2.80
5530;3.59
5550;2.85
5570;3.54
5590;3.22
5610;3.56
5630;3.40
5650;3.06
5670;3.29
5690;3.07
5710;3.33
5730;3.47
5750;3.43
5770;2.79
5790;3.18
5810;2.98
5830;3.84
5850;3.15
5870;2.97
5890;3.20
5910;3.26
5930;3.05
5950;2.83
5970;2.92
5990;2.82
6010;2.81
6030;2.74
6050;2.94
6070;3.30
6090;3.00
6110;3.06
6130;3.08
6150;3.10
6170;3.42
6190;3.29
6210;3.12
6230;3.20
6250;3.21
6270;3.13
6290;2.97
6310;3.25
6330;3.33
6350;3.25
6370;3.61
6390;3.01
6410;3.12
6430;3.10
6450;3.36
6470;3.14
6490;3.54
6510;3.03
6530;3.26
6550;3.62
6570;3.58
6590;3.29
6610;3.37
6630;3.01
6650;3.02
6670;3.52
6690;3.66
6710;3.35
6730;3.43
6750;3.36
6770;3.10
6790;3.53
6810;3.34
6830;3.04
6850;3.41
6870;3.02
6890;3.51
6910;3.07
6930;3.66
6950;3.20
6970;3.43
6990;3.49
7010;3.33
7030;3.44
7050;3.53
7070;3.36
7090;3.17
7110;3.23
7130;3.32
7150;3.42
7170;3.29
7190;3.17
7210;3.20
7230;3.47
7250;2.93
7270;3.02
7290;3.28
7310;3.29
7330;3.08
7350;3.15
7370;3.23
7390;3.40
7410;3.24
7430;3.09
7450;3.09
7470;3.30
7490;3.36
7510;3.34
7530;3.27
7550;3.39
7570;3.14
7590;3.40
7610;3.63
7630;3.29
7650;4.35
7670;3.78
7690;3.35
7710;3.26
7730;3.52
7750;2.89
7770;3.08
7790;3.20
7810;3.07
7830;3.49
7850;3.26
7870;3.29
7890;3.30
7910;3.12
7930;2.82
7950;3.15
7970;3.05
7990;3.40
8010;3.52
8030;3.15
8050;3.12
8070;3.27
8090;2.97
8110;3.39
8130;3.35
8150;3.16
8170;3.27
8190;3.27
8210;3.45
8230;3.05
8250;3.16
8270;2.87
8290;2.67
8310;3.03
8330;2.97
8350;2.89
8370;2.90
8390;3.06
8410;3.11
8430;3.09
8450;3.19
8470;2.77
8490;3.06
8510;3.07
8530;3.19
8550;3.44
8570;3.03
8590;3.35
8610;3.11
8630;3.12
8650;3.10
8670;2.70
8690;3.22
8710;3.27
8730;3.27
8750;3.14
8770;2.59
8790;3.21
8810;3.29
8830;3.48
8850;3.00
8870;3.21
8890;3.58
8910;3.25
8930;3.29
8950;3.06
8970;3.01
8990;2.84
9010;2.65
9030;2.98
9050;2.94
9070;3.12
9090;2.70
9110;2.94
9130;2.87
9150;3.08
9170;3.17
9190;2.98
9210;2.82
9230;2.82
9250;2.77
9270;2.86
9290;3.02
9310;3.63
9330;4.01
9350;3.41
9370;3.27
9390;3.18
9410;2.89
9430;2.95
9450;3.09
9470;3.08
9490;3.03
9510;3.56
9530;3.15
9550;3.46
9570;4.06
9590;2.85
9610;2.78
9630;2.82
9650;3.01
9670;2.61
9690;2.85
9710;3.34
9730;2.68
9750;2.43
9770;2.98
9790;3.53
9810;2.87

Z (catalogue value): 0.165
